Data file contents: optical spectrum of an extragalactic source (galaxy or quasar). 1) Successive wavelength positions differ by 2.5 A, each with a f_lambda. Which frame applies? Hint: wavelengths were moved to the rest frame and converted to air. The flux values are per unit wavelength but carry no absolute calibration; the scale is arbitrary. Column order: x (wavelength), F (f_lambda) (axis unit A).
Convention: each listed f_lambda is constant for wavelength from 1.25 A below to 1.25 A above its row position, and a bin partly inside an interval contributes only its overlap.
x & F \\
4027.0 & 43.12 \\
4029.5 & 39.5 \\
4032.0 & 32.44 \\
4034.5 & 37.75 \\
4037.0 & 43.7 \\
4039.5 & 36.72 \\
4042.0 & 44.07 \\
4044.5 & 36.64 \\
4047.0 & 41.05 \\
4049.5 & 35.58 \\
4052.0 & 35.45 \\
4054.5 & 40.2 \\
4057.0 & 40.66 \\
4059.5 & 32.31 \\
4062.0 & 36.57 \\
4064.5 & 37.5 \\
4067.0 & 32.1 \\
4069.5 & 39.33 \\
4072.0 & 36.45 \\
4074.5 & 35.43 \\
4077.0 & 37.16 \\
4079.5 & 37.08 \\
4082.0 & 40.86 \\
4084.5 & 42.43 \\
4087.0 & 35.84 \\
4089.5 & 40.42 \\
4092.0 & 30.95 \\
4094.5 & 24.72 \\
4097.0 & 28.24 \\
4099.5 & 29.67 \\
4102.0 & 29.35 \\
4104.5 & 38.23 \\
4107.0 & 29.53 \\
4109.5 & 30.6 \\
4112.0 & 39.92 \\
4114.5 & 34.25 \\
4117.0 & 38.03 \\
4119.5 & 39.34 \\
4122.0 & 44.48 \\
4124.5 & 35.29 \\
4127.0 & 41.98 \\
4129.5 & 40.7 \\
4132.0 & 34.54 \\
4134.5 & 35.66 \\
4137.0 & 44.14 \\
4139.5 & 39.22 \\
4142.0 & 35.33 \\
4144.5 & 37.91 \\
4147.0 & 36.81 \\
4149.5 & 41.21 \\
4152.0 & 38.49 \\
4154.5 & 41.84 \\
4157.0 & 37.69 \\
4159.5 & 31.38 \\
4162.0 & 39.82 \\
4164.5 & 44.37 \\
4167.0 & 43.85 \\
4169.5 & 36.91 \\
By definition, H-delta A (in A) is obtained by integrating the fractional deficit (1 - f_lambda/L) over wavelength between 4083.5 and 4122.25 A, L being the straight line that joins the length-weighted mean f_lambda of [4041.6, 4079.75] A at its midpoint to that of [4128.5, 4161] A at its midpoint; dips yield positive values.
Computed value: 3.3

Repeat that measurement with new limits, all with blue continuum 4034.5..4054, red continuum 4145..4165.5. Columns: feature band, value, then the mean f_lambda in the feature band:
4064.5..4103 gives 4.10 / 34.8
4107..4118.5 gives 1.12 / 35.1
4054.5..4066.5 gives 0.66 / 36.8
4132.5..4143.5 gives 0.16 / 38.3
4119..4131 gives -0.44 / 40.3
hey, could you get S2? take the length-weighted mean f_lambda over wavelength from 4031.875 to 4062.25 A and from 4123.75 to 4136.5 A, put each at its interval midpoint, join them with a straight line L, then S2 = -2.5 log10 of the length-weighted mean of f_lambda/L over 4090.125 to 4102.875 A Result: 0.29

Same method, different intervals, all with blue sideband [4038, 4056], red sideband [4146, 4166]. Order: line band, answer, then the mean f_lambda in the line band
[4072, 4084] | 0.027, 37.8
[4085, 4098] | 0.185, 32.7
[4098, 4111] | 0.225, 31.6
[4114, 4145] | 0.008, 38.6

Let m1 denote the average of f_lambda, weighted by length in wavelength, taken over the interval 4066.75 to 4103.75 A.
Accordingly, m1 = 34.8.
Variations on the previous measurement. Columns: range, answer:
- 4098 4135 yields 36.1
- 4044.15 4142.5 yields 36.4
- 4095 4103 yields 28.7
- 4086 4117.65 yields 32.9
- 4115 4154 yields 38.8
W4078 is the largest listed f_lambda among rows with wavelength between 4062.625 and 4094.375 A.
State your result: 42.43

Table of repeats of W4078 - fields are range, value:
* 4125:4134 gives 41.98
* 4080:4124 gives 44.48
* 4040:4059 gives 44.07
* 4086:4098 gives 40.42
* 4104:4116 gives 39.92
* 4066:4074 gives 39.33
